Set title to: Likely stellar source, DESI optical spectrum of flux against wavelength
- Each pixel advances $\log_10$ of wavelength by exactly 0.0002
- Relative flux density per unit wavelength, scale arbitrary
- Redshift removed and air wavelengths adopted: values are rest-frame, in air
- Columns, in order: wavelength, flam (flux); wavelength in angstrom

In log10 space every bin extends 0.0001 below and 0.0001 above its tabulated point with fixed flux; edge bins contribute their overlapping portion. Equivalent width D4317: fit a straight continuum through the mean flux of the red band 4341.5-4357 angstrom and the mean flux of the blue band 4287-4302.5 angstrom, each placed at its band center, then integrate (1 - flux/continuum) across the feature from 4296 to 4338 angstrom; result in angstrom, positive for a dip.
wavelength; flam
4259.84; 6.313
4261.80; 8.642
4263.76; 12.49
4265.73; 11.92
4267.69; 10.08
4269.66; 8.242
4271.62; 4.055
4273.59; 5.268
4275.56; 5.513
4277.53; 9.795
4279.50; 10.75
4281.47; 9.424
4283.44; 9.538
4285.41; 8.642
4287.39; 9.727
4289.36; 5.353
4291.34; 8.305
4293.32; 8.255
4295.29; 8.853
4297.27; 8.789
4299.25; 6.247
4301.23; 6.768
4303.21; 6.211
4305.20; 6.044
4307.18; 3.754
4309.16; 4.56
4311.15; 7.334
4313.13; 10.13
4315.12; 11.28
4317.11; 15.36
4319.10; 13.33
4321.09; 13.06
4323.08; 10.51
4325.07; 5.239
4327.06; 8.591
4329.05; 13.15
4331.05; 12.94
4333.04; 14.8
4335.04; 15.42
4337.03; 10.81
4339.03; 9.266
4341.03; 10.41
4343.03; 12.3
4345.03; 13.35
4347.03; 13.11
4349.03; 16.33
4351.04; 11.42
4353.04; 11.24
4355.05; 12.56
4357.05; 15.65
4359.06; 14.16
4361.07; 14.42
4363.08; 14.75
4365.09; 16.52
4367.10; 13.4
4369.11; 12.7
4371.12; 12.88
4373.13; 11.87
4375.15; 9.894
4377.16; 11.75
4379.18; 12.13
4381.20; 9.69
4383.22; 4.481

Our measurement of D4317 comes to 1.13 angstrom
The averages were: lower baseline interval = 7.69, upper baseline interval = 13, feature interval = 9.73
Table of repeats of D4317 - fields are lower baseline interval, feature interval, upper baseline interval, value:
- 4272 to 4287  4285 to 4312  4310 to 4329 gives 6.62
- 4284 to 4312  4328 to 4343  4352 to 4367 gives -1.40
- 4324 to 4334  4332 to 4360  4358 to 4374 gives -1.49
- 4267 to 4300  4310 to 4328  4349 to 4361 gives 0.31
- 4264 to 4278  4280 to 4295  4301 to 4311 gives -3.75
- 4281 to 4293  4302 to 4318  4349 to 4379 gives 3.10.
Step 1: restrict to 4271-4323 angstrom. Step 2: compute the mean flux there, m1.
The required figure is 8.39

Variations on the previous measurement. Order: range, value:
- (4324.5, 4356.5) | 12.1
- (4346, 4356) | 12.9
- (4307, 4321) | 9.96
